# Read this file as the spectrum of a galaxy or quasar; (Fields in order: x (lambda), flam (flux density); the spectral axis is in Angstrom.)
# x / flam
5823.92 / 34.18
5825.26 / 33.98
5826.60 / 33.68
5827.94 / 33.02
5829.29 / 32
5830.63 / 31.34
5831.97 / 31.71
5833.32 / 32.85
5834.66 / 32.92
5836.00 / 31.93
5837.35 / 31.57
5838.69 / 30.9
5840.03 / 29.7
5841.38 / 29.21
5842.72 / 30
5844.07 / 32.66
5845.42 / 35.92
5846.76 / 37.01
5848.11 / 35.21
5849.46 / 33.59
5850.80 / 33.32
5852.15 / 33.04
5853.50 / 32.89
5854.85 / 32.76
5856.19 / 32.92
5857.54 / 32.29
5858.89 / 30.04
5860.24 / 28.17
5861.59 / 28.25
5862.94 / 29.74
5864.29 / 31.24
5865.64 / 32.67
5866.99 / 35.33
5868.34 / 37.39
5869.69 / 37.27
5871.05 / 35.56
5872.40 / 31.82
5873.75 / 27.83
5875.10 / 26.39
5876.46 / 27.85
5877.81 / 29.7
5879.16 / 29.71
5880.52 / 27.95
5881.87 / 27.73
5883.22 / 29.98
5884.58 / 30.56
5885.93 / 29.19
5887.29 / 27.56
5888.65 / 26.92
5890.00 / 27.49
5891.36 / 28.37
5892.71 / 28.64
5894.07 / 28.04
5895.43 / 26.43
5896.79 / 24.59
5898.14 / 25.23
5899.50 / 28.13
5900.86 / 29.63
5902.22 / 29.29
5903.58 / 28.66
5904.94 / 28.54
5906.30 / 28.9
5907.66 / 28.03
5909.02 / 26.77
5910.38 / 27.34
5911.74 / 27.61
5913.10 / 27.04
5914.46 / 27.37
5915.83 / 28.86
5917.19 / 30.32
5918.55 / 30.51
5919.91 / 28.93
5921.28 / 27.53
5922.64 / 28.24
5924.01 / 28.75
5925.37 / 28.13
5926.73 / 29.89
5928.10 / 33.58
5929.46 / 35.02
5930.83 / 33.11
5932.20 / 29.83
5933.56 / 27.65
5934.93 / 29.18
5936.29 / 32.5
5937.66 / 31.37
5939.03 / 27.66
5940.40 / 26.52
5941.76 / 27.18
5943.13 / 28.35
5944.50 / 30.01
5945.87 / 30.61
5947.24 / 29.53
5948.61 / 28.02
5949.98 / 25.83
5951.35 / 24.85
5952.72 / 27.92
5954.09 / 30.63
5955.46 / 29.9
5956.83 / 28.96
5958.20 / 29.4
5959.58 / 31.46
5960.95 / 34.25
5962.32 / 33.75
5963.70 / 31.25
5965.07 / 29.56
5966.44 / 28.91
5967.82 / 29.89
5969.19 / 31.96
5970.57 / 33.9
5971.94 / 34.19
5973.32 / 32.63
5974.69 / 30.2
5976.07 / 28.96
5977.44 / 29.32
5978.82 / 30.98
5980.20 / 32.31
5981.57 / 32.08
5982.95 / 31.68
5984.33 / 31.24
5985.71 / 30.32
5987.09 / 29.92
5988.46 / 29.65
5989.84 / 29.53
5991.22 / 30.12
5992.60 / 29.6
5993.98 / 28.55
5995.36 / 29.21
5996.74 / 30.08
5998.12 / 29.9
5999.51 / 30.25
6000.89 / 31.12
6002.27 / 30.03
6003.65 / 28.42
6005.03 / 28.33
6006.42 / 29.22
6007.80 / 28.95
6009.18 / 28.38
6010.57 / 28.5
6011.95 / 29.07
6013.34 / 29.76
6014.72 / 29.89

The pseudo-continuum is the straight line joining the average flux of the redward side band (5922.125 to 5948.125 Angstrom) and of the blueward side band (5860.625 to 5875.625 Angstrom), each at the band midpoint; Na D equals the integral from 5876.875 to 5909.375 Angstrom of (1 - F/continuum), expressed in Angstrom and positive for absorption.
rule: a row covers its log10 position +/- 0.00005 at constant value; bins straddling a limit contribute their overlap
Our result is 3.2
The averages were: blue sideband 32.1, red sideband 29.8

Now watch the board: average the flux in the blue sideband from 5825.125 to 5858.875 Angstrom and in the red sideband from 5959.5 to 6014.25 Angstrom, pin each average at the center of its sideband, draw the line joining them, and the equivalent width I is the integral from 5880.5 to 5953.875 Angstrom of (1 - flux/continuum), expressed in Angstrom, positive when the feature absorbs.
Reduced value 6.6 Angstrom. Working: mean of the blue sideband 32.6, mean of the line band 28.6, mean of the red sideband 30.4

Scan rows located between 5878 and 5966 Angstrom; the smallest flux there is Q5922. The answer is 24.59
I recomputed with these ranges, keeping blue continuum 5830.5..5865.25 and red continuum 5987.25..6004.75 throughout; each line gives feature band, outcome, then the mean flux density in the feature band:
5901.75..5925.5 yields 2.0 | 28.4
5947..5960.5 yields 0.7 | 28.7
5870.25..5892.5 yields 1.7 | 29.1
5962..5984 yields -0.9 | 31.3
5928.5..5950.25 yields 0.7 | 29.6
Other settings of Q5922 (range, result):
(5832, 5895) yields 26.39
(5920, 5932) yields 27.53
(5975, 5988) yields 28.96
